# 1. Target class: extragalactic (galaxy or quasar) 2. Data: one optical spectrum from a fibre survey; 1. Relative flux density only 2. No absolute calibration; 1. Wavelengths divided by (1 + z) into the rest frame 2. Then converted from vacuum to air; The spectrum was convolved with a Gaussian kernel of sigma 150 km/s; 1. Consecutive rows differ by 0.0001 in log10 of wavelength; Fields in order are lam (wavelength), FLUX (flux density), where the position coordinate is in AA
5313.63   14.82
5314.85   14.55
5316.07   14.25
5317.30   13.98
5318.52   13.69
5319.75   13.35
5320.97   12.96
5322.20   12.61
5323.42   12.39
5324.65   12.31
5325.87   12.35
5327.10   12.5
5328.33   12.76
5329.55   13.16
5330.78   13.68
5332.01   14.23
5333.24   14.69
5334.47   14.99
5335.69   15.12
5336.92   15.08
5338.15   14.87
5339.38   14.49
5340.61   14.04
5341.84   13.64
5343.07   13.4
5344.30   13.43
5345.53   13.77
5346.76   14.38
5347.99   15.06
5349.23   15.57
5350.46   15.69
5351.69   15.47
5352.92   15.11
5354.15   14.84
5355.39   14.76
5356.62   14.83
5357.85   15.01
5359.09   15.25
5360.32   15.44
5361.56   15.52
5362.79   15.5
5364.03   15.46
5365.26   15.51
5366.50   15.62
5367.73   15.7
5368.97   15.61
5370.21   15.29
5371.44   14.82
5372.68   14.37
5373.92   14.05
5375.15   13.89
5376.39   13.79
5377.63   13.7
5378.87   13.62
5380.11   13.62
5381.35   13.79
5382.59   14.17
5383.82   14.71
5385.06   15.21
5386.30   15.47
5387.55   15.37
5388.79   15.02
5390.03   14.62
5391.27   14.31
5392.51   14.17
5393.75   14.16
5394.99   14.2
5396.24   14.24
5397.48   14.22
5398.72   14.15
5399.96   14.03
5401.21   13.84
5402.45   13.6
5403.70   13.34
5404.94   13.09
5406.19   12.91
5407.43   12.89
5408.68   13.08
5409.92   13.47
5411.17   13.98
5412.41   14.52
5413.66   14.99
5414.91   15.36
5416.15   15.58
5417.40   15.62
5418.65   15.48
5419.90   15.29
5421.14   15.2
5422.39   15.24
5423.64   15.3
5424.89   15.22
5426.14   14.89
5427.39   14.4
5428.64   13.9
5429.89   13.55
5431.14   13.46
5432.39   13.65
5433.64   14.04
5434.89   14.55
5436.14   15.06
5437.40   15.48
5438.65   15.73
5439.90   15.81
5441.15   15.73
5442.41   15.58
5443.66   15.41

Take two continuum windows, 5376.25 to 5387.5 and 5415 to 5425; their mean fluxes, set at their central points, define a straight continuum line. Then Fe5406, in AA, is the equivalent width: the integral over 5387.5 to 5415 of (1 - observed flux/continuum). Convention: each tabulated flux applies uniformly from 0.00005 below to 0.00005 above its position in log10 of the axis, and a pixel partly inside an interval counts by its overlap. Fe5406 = 1.5 AA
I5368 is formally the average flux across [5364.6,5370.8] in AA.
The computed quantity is 15.5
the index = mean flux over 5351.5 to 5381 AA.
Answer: 14.8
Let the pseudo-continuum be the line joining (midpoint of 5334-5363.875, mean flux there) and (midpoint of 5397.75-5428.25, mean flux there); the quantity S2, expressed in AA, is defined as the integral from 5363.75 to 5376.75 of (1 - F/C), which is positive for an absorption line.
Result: -0.2 AA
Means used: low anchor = 14.8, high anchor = 14.4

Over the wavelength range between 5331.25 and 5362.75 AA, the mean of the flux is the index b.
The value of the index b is 14.8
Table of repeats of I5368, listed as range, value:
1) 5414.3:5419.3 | 15.5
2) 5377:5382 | 13.7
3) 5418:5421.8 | 15.3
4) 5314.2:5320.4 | 14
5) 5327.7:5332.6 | 13.4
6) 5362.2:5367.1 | 15.5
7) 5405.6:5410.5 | 13.1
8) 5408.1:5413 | 13.8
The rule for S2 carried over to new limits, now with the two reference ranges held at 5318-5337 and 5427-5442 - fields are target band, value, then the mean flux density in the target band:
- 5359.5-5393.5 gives -1.9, 14.8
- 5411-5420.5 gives -0.5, 15.2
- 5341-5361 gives -1.5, 14.7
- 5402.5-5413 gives 0.7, 13.4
